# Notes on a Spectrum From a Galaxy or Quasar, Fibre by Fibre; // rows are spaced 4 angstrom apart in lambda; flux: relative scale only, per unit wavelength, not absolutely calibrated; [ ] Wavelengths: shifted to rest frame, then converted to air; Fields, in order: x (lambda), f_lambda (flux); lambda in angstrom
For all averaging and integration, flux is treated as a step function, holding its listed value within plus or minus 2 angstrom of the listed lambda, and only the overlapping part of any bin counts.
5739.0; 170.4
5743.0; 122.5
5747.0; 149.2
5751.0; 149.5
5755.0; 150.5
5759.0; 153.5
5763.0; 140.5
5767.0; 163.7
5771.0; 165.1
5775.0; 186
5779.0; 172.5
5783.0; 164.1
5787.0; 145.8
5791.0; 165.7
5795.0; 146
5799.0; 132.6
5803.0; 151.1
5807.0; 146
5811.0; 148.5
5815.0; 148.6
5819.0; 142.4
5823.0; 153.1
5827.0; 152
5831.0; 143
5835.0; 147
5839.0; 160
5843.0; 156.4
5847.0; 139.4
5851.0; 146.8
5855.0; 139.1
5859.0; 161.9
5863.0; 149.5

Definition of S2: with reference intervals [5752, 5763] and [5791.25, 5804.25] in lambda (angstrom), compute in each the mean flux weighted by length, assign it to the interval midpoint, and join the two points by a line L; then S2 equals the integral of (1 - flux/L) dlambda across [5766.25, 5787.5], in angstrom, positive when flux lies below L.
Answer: -2.9 angstrom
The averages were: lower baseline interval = 150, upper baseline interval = 146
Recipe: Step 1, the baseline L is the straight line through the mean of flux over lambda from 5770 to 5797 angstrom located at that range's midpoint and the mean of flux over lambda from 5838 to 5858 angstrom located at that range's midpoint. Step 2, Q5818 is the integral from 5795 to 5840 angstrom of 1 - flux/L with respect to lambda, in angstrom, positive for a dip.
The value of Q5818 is 2.36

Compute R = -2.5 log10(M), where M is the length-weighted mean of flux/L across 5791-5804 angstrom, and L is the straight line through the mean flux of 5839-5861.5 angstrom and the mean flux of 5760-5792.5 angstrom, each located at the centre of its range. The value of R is 0.09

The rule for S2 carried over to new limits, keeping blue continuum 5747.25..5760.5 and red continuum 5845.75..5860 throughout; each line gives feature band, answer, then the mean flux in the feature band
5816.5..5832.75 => -0.03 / 148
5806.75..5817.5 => 0.02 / 148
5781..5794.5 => -0.72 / 157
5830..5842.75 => -0.39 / 151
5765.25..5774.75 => -1.16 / 168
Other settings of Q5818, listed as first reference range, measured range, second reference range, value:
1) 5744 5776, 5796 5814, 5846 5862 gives 0.8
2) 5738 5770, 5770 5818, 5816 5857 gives -2.1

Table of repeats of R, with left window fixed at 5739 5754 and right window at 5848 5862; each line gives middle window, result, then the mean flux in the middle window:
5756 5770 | -0.06 mag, 153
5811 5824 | 0.00 mag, 148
